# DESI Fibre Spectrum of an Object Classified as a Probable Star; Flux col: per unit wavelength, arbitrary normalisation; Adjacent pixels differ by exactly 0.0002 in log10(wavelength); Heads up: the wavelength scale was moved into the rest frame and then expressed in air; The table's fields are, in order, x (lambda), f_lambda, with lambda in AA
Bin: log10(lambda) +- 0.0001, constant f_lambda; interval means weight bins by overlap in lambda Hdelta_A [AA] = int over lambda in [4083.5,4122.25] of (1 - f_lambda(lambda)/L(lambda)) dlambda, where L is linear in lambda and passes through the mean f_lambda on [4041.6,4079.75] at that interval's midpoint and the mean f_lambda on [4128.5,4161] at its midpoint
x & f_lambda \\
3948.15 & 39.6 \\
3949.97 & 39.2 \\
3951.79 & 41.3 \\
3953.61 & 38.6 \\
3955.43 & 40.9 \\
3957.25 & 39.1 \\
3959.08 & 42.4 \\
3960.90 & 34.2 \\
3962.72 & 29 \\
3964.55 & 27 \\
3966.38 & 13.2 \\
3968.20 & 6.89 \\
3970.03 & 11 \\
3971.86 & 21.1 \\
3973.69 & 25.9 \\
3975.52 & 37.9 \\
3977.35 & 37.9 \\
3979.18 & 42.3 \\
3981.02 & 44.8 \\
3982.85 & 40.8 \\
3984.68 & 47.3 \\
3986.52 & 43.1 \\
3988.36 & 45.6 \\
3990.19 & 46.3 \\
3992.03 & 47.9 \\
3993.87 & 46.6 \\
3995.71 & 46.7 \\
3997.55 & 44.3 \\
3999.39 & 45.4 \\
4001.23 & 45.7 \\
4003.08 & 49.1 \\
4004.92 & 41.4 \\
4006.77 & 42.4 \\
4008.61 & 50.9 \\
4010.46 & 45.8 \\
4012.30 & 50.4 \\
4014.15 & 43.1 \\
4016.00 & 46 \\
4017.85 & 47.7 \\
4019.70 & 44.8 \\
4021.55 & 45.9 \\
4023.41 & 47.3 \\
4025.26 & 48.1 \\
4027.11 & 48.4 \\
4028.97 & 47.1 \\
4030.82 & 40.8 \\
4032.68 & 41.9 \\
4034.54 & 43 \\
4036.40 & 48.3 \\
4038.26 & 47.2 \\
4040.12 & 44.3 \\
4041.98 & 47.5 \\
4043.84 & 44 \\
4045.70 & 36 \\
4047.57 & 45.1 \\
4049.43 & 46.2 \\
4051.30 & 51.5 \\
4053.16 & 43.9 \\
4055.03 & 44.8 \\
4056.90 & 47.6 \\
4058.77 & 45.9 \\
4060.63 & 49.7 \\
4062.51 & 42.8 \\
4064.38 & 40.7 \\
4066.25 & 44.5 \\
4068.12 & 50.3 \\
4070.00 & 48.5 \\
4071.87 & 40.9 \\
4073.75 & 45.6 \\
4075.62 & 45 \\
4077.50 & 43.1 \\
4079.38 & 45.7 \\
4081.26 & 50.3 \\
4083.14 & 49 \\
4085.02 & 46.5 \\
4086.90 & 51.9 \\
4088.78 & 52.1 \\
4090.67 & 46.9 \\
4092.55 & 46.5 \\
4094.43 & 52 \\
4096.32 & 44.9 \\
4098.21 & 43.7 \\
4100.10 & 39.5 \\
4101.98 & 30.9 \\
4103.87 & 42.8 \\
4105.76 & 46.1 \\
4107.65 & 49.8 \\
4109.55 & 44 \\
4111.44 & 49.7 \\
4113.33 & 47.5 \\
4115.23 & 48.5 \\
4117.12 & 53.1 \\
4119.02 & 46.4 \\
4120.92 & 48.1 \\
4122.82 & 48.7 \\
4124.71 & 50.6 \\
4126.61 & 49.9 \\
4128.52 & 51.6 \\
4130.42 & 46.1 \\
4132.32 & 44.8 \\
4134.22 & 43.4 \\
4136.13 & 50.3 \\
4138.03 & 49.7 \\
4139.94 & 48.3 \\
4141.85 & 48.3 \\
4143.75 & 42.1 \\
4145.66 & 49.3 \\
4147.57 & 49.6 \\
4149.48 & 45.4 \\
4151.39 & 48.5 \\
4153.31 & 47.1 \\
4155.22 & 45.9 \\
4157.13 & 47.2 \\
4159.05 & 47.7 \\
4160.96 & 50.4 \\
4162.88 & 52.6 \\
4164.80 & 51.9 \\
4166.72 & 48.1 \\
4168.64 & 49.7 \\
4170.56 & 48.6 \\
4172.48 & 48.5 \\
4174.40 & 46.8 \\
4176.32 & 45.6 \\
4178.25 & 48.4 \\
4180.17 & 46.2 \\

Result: -0.29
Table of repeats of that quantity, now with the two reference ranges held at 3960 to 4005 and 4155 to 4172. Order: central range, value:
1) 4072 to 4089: -1.4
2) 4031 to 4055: -2.2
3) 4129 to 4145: 0.2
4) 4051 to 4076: -2.0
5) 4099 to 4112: 0.6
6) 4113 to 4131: -1.1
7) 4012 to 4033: -3.4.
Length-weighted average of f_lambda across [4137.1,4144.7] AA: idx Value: 47.1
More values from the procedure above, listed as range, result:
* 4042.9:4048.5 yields 41.7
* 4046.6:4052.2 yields 47.5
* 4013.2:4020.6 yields 45.4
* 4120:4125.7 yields 49.2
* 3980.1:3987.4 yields 44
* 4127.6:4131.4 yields 48.8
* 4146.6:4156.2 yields 47.3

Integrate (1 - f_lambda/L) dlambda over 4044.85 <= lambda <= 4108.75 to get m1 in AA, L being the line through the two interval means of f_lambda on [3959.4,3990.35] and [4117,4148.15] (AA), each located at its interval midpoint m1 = -4.7 AA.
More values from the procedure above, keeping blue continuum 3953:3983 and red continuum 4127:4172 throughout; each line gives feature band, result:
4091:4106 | -0.01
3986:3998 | -4.55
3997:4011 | -4.56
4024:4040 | -3.68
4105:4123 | -1.37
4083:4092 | -1.47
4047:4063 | -2.97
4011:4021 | -3.04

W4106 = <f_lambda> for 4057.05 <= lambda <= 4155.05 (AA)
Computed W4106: 46.8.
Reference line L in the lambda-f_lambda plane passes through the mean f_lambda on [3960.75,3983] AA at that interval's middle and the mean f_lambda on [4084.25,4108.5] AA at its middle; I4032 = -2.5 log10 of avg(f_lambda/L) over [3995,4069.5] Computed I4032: -0.25 mag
